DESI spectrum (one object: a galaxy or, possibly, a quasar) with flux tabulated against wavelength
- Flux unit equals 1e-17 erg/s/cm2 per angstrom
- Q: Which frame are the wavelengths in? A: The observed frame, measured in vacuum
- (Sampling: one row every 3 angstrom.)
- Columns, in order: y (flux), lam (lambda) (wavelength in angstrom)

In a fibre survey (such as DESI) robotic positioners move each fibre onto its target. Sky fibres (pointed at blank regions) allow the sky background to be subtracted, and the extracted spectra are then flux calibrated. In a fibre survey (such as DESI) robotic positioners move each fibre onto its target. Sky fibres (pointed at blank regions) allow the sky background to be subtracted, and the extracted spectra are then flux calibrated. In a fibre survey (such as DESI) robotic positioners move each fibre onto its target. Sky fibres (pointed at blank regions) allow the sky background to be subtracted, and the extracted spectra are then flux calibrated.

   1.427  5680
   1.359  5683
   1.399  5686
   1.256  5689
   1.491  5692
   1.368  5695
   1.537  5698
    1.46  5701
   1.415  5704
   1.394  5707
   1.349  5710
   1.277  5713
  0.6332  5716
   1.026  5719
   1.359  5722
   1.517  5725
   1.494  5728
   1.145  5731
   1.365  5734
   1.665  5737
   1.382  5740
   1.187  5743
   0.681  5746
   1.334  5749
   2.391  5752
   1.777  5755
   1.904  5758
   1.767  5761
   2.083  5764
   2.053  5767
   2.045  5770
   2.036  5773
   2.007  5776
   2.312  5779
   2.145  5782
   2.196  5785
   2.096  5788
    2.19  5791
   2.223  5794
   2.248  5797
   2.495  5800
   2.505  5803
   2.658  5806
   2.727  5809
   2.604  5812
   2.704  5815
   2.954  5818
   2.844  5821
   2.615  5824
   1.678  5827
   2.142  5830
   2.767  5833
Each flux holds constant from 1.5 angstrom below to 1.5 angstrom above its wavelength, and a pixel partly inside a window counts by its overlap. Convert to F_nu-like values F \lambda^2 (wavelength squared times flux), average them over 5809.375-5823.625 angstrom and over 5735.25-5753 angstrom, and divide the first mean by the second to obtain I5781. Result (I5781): 2.00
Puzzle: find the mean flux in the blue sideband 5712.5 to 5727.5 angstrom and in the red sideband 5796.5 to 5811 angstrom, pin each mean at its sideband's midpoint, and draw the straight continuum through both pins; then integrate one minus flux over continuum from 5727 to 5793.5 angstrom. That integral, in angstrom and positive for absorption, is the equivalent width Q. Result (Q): 1.7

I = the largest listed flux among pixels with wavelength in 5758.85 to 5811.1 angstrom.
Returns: 2.727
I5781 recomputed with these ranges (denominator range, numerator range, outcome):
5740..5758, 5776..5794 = 1.47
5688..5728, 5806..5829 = 2.03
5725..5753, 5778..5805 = 1.66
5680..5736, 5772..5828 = 1.86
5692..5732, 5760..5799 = 1.65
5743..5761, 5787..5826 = 1.61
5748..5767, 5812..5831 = 1.35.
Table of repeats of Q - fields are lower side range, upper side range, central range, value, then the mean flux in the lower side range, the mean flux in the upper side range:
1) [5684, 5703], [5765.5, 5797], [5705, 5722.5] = 4.5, 1.42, 2.14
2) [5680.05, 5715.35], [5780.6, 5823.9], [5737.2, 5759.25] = 4.5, 1.37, 2.48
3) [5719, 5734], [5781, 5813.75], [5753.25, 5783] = -1.0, 1.34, 2.38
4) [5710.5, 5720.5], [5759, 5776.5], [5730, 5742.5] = 0.2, 1.02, 2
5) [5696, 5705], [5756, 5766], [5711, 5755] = 9.8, 1.47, 1.92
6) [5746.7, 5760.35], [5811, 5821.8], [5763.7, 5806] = 1.2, 1.78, 2.78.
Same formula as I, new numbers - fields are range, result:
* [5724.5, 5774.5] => 2.391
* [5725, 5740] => 1.665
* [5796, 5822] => 2.954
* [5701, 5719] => 1.46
